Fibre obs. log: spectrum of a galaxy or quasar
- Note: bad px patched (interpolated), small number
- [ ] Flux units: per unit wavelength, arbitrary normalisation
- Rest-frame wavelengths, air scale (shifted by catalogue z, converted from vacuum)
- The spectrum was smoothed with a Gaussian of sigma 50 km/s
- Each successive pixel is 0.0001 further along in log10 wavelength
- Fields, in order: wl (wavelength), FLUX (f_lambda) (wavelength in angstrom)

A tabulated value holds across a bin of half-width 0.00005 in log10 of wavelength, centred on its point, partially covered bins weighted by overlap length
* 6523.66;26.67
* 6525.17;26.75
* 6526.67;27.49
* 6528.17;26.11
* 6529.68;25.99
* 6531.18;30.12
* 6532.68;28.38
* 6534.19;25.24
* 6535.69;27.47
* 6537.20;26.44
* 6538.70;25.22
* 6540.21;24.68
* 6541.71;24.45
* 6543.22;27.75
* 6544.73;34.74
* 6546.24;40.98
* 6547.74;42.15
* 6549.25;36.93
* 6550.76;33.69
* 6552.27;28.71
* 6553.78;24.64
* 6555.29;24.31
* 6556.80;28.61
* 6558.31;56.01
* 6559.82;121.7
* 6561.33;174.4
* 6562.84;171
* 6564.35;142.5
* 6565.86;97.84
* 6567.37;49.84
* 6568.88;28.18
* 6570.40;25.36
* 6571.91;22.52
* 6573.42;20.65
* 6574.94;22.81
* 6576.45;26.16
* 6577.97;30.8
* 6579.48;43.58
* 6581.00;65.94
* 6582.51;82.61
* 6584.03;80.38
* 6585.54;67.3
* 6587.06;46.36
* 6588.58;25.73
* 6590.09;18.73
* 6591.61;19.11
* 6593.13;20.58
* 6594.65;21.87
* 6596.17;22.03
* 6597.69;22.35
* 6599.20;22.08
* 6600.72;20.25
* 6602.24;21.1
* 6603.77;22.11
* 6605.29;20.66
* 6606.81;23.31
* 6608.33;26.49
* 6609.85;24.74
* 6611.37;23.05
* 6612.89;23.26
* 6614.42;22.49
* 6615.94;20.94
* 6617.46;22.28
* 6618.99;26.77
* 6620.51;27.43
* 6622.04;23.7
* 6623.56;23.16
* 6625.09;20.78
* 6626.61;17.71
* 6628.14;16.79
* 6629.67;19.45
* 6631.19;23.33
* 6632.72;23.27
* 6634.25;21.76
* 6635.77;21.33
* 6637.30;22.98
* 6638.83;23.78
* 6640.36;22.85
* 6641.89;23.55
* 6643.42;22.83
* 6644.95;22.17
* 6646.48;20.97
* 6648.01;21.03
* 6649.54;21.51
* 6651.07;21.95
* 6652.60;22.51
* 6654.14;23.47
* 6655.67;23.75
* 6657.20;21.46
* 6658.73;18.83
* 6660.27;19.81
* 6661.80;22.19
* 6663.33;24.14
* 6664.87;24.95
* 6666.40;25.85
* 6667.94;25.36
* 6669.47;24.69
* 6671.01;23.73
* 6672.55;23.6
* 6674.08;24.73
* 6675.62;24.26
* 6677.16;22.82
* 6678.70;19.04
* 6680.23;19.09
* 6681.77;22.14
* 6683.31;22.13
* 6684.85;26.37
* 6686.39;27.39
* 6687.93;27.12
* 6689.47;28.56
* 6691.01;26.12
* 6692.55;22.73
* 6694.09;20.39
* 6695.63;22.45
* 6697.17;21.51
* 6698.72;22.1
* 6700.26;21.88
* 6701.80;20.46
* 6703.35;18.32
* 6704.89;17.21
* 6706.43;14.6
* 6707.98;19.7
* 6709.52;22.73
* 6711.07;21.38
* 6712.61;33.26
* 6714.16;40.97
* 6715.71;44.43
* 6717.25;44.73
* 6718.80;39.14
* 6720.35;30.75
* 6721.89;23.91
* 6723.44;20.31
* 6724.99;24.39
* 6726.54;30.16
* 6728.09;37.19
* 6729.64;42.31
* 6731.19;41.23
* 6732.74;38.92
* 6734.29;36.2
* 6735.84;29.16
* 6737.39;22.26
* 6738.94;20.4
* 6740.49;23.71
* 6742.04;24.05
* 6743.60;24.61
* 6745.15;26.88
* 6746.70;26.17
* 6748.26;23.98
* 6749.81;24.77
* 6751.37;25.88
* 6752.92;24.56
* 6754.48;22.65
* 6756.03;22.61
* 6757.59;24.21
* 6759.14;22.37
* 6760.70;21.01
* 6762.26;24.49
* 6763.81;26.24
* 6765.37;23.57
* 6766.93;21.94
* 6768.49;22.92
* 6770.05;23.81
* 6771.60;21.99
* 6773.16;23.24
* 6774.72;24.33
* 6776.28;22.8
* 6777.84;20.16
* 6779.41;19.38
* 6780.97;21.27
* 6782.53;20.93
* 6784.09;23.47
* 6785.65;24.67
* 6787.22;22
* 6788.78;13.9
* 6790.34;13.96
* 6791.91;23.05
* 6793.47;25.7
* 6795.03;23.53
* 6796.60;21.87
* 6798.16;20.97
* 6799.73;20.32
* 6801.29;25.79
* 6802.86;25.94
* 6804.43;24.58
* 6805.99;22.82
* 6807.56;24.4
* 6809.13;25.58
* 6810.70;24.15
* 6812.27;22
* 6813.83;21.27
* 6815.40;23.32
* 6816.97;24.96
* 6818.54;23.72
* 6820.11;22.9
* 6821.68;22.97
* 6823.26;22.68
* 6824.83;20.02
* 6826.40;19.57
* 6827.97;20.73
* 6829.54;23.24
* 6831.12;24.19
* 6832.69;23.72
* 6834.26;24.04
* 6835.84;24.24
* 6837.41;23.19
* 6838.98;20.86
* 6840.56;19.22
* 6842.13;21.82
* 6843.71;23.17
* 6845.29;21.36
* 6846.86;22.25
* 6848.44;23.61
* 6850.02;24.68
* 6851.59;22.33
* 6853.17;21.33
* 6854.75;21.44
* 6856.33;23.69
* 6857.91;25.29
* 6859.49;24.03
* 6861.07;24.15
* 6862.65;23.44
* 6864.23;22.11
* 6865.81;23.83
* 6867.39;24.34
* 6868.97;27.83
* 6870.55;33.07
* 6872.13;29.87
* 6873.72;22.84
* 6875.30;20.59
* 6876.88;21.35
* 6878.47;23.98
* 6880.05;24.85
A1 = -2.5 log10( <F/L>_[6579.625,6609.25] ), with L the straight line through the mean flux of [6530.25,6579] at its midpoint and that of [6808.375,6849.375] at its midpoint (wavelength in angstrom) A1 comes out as 0.28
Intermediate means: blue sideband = 47.6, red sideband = 22.6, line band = 34.3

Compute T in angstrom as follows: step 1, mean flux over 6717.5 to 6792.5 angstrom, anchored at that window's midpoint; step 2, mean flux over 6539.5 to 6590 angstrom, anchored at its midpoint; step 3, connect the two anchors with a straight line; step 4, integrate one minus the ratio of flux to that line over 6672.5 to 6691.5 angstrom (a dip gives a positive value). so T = 6.3 angstrom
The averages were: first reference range 53.3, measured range 24.1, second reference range 25.4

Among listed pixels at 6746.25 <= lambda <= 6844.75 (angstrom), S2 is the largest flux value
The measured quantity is 26.24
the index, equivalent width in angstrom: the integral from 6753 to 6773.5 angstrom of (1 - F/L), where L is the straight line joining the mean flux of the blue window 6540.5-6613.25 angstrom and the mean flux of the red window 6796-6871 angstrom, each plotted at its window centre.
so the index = 4.0 angstrom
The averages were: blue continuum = 43.7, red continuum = 23.2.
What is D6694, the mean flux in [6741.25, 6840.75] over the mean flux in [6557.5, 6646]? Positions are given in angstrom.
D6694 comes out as 0.60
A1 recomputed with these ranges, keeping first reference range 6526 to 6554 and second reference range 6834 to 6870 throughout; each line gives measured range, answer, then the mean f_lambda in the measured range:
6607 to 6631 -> 0.23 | 22.6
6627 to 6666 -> 0.24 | 22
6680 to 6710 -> 0.19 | 22.2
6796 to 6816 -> 0.04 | 23.3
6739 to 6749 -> 0.04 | 24.6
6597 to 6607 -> 0.30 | 21.6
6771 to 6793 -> 0.17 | 21.1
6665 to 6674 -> 0.10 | 24.7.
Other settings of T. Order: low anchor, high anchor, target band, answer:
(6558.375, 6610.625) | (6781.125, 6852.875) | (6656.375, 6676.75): 8.28 angstrom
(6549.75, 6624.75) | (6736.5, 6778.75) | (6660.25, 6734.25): 7.66 angstrom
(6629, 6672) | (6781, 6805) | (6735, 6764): -2.61 angstrom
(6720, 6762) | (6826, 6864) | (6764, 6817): 5.35 angstrom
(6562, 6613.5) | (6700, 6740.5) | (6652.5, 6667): 5.03 angstrom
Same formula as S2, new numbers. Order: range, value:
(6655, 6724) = 44.73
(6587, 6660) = 46.36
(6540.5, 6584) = 174.4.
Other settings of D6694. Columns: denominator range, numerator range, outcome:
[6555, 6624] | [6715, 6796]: 0.60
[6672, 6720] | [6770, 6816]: 0.88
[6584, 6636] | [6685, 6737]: 1.12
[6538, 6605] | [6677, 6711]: 0.48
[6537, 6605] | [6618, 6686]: 0.50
